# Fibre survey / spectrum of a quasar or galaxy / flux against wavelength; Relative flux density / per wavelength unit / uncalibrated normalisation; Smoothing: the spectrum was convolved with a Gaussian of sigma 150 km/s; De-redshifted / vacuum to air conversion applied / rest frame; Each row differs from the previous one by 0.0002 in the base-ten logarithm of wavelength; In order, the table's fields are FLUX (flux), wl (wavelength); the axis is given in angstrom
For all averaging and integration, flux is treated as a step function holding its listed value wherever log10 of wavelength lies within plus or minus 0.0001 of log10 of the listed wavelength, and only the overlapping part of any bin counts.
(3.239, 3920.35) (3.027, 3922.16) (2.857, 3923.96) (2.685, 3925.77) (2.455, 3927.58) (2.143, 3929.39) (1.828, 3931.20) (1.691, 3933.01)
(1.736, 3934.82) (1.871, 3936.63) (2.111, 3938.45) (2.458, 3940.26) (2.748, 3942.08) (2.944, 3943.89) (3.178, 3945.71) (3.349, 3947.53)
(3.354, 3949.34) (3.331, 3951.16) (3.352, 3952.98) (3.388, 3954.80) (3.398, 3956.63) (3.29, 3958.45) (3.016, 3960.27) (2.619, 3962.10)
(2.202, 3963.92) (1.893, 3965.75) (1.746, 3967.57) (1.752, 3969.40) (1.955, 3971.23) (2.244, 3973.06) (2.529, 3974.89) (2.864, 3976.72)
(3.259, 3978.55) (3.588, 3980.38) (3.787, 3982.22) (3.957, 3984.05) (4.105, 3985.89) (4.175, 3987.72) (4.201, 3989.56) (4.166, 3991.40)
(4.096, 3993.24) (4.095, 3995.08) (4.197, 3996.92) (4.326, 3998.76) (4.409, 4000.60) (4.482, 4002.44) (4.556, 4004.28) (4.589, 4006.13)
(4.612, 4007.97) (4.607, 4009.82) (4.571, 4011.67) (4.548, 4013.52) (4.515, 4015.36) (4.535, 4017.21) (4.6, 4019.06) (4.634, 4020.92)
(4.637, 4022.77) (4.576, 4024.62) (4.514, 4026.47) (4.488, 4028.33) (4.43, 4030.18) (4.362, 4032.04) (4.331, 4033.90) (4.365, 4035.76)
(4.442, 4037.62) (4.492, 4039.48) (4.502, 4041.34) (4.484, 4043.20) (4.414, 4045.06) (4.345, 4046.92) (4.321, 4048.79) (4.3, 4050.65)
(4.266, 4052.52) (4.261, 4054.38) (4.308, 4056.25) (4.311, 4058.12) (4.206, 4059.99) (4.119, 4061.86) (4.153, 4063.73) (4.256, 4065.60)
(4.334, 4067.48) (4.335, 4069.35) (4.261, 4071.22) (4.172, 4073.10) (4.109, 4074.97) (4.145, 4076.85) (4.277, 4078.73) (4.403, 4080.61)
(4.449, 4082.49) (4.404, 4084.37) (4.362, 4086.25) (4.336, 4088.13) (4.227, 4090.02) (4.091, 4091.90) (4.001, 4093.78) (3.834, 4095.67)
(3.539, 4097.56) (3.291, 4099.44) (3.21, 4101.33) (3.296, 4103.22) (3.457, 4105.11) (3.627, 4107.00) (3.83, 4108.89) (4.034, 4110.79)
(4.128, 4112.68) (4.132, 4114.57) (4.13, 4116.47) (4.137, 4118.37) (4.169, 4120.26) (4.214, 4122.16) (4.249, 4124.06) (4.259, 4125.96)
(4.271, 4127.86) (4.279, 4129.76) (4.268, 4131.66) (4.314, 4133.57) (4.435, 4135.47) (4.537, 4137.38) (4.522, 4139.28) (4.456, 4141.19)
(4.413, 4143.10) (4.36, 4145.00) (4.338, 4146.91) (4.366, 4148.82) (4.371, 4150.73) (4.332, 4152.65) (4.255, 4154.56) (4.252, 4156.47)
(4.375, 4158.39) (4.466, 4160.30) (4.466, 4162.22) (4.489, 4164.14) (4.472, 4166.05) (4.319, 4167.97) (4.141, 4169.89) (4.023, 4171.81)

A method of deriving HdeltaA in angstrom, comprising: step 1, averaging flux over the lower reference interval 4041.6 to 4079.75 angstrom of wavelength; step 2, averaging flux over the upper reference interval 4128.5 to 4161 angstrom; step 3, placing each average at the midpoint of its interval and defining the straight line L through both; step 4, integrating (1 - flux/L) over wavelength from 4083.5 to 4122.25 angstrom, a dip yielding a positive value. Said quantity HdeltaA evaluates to 3.6 angstrom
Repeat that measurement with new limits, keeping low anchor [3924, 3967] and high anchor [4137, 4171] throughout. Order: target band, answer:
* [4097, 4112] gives 1.6 angstrom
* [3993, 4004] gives -4.3 angstrom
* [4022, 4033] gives -3.9 angstrom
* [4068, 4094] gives -3.4 angstrom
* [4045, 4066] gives -4.1 angstrom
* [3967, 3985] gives 0.8 angstrom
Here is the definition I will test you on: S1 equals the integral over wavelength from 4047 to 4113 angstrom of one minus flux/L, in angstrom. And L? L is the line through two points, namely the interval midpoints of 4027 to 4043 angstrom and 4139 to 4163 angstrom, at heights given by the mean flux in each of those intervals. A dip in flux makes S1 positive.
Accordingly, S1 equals 5.0 angstrom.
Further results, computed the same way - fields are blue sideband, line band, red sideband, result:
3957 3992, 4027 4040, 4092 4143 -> -3.7 angstrom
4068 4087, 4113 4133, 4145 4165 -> 0.6 angstrom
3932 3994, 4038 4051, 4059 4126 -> -2.7 angstrom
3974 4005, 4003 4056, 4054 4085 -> -4.9 angstrom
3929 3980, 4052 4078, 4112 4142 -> -3.9 angstrom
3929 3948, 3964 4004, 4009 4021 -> 3.4 angstrom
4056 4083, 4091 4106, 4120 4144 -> 2.5 angstrom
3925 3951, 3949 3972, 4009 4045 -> 2.0 angstrom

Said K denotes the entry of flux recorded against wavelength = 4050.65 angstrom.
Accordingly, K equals 4.3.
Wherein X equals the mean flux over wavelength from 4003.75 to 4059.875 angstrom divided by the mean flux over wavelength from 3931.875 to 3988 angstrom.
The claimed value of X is 1.58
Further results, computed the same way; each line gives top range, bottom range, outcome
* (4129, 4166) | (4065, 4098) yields 1.04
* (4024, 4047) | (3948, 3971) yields 1.61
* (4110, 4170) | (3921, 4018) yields 1.32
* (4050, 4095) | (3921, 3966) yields 1.58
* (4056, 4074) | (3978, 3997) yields 1.07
